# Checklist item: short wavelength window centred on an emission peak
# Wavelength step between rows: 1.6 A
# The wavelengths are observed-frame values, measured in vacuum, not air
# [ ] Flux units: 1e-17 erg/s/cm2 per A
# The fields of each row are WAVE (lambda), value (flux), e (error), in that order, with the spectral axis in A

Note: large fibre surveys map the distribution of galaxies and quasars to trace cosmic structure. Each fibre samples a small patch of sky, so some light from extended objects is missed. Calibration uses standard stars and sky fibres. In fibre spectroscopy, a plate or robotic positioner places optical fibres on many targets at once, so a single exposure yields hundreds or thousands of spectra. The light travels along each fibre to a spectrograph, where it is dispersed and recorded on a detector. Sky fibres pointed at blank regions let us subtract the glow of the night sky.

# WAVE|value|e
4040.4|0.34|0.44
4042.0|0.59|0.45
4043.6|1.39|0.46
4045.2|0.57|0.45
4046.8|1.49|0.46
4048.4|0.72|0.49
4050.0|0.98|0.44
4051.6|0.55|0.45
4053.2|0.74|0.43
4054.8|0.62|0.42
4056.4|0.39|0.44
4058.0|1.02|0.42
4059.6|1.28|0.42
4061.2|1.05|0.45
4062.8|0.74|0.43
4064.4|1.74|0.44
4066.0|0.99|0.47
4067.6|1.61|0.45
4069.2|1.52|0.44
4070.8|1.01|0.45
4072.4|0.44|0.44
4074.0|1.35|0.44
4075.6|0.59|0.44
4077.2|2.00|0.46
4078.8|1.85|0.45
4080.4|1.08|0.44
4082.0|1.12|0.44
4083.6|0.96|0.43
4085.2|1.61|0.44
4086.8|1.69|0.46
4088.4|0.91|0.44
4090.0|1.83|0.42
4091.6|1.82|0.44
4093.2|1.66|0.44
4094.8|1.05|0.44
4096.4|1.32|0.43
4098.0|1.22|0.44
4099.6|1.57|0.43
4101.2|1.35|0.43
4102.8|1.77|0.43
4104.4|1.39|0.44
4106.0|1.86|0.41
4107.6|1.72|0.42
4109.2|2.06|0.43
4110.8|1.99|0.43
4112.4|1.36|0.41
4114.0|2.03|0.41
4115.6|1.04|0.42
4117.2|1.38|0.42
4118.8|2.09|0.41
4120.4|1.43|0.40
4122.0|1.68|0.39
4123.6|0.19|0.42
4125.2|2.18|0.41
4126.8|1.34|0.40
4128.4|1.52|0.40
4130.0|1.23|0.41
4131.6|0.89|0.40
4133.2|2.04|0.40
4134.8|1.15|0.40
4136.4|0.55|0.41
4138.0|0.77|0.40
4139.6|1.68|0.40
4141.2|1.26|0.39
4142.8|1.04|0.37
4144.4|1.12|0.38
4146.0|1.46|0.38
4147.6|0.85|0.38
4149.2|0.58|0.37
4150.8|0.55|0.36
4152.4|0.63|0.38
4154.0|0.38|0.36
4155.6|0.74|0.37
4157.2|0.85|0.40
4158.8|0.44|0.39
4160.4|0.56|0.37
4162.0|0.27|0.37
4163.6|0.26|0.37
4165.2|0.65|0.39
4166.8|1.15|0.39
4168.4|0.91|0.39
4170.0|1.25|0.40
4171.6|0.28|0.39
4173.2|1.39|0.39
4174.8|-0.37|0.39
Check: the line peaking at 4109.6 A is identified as C III] 1909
